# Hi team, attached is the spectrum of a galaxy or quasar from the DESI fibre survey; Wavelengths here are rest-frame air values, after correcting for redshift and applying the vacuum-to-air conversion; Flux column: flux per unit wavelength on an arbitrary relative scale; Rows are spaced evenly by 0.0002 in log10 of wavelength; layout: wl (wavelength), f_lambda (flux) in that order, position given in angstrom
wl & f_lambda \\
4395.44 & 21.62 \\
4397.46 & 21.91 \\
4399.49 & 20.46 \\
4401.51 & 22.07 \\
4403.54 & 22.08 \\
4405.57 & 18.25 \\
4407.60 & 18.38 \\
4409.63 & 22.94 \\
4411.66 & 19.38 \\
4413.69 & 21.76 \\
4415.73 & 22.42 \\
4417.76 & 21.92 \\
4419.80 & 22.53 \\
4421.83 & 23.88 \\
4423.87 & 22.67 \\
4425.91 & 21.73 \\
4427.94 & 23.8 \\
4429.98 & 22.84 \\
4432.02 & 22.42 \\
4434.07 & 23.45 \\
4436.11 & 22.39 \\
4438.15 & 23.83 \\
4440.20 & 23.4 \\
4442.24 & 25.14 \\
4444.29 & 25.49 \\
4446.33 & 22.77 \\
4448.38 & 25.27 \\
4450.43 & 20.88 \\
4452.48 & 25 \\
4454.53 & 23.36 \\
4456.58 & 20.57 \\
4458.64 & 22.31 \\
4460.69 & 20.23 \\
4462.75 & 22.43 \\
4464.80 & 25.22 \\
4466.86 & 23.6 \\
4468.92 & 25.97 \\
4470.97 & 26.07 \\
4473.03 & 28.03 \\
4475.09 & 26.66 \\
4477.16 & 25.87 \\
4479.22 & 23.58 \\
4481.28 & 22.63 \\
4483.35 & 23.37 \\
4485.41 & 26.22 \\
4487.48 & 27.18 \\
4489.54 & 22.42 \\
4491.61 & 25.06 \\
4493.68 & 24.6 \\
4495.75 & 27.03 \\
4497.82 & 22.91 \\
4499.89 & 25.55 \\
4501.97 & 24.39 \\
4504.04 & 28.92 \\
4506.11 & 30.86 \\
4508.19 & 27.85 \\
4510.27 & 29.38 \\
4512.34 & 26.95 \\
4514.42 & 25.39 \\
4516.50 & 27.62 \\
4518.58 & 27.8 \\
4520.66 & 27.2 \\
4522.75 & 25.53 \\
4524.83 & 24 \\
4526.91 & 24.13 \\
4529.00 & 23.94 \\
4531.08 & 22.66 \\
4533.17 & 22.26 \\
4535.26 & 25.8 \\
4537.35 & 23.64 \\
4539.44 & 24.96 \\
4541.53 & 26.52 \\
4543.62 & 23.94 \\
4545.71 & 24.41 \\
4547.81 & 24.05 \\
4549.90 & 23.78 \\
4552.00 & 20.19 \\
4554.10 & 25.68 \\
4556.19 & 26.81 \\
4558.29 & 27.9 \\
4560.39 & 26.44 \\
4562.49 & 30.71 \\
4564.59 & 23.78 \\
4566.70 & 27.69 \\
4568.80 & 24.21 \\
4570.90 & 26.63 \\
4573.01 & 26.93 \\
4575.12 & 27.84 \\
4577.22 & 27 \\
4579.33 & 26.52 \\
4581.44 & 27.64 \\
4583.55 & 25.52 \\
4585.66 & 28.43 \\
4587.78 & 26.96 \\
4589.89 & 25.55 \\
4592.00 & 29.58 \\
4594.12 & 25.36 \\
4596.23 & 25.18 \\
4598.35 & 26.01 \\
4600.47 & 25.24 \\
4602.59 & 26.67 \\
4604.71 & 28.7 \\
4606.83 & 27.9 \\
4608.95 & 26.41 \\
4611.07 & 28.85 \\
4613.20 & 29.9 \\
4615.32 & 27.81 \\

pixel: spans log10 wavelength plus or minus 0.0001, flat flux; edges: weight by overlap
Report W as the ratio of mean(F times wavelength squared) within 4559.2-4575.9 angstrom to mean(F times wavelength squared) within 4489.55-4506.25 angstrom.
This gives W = 1.1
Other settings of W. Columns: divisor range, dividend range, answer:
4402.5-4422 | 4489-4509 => 1.27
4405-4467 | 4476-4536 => 1.17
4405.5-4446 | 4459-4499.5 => 1.12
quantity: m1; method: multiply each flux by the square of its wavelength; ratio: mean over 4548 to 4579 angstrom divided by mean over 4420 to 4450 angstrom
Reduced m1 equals 1.2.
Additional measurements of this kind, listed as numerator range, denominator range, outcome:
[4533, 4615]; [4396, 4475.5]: 1.22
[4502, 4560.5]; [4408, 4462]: 1.18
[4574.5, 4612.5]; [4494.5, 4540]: 1.08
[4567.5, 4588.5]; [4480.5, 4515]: 1.07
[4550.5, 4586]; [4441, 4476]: 1.15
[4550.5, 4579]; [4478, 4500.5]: 1.10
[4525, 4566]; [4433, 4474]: 1.09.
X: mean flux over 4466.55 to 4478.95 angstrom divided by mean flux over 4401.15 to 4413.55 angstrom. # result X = 1.27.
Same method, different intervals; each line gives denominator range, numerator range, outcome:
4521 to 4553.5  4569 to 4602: 1.11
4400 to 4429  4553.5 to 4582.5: 1.24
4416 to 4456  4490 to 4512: 1.14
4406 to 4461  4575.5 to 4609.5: 1.19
